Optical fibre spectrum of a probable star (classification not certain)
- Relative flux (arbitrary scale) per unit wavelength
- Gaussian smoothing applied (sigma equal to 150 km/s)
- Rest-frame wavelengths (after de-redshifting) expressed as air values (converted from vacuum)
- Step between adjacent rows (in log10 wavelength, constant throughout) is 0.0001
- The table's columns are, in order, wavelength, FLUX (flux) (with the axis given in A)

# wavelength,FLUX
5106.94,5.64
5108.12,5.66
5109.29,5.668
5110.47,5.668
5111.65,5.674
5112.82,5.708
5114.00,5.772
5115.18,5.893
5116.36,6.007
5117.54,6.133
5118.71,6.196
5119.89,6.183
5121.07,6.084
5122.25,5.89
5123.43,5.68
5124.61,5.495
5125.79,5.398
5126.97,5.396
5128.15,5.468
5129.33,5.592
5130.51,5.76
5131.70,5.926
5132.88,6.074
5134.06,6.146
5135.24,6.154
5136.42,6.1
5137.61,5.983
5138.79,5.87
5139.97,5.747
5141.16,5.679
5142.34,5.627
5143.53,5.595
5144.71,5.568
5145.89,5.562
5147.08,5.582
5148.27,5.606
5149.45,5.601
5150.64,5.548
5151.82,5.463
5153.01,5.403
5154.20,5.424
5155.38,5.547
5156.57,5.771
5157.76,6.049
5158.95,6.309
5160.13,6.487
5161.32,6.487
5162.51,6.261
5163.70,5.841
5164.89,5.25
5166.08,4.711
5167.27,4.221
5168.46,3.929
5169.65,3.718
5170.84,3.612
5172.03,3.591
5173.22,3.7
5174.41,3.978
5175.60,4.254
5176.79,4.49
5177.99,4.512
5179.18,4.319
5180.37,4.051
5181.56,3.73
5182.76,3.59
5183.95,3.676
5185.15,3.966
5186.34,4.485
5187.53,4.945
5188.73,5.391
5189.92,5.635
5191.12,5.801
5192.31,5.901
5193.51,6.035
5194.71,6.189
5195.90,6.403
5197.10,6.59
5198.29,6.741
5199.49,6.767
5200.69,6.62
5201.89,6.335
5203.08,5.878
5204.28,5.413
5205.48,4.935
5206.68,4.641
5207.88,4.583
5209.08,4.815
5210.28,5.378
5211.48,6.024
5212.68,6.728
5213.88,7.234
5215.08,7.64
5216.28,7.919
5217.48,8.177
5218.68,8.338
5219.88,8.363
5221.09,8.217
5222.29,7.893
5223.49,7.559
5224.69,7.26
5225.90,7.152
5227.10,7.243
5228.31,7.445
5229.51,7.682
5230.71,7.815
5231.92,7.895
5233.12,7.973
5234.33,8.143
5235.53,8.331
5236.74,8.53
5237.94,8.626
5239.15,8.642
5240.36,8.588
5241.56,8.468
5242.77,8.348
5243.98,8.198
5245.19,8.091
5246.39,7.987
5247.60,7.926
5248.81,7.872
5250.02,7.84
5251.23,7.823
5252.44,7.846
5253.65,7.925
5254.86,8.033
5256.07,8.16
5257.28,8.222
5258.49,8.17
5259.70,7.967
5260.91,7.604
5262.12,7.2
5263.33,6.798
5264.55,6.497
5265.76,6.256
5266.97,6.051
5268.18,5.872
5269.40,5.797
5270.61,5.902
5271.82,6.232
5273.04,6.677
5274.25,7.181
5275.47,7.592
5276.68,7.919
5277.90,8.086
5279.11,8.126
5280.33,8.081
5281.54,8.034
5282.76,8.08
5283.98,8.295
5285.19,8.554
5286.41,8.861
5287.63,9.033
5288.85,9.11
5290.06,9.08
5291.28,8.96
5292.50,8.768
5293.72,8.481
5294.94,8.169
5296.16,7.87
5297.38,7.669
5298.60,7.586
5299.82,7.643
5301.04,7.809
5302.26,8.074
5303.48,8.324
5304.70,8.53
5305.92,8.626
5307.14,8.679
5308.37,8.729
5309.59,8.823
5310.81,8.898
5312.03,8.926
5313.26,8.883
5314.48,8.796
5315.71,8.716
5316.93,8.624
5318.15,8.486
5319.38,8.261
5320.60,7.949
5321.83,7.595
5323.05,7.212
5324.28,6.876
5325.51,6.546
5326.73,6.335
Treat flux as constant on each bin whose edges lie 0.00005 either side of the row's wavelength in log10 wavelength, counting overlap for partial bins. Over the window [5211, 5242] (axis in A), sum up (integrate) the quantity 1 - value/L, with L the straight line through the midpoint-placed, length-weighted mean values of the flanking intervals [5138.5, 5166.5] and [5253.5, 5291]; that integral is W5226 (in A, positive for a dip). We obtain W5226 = -4.3 A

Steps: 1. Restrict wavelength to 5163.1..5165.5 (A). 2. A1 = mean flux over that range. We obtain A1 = 5.54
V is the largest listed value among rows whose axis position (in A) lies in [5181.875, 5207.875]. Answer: 6.767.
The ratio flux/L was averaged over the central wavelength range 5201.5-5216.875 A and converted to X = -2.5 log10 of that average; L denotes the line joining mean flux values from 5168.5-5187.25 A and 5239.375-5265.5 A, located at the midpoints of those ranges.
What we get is -0.060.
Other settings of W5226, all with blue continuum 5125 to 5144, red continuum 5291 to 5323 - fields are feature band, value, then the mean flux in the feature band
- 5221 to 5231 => -0.6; 7.55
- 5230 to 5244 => -1.9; 8.3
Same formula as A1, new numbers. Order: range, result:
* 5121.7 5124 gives 5.78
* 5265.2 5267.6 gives 6.16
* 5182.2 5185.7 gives 3.74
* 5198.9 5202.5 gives 6.58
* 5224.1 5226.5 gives 7.19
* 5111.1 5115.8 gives 5.76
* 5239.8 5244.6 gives 8.4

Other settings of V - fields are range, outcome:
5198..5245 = 8.642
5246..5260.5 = 8.222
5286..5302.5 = 9.11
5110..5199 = 6.741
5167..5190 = 5.635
